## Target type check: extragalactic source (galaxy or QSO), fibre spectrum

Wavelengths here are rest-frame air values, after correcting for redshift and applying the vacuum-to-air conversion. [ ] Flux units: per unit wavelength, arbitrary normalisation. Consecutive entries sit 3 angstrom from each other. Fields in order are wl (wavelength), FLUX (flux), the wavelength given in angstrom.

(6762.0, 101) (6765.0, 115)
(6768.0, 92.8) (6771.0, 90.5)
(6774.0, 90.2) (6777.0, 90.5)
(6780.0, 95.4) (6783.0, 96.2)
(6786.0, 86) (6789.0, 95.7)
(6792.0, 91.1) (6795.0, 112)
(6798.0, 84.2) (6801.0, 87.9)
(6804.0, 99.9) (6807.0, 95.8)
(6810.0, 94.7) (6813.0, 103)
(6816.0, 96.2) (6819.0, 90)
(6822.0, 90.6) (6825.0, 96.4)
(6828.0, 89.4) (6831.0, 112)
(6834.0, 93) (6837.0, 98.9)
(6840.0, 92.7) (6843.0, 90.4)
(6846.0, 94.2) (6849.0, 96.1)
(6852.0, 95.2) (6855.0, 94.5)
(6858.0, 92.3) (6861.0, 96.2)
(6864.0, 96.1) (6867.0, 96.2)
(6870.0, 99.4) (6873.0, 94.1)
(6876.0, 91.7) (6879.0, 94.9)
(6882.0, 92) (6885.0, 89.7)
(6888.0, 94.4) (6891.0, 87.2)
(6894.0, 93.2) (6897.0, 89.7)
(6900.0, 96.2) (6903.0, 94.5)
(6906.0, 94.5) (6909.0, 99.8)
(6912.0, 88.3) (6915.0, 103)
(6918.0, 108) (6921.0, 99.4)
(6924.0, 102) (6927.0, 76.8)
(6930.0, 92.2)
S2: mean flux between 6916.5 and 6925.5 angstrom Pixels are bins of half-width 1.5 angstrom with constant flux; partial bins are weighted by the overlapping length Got 103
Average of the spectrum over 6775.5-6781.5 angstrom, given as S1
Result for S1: 93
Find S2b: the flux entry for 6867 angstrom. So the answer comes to 96.2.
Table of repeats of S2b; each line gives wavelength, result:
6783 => 96.2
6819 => 90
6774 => 90.2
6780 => 95.4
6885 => 89.7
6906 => 94.5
